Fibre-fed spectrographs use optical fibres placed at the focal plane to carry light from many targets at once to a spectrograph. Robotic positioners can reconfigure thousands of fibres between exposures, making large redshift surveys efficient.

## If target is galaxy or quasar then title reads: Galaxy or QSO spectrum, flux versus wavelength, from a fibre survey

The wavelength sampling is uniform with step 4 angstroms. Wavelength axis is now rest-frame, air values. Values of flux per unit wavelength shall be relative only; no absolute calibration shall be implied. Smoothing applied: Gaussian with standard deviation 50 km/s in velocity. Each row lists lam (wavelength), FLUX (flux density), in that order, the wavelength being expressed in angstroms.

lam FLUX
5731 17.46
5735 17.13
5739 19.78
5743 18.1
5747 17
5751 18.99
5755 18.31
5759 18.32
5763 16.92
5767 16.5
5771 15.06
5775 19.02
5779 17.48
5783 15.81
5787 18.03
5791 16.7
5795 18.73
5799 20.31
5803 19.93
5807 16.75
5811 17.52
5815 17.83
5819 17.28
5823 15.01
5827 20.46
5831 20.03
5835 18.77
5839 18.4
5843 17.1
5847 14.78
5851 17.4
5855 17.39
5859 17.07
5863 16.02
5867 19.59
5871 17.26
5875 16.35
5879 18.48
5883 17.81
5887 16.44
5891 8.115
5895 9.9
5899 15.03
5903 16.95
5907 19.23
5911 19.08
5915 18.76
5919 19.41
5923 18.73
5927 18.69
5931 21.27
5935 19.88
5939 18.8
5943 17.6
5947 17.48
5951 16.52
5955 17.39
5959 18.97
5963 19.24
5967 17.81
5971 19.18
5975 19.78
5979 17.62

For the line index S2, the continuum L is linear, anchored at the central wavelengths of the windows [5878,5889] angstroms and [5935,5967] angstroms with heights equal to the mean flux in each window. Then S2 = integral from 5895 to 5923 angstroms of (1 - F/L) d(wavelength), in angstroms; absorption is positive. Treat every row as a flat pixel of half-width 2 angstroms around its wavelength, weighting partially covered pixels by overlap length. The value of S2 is 0.3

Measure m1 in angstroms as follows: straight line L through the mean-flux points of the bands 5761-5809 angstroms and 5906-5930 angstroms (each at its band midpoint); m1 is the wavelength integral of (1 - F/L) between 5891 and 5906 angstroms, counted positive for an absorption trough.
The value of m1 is 4.2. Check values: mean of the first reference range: 17.6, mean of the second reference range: 19.1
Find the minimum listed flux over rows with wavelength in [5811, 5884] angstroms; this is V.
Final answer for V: 14.78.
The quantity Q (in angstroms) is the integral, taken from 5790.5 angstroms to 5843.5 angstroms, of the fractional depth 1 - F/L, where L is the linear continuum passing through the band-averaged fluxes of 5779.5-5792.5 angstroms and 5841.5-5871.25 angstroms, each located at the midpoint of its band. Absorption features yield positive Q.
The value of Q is -4.0 angstroms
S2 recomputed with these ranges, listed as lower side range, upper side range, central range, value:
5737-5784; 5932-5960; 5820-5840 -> -0.71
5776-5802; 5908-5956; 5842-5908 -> 8.17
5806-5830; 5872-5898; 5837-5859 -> -1.01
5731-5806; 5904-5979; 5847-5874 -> 1.63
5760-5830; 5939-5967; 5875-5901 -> 4.90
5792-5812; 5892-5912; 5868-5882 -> -1.05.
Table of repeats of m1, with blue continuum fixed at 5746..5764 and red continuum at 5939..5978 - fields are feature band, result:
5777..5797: 0.8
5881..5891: 1.6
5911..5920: -0.4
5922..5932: -0.7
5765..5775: 0.9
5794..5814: -0.6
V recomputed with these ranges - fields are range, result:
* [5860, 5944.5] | 8.115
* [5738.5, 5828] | 15.01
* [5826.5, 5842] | 18.4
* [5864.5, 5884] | 16.35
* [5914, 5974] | 16.52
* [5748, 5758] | 18.31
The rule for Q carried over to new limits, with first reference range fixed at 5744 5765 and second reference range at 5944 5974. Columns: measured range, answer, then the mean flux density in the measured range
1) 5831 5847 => 0.1 angstroms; 17.9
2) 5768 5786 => 1.1 angstroms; 16.9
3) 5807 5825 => 1.1 angstroms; 16.9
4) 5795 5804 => -0.9 angstroms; 19.8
